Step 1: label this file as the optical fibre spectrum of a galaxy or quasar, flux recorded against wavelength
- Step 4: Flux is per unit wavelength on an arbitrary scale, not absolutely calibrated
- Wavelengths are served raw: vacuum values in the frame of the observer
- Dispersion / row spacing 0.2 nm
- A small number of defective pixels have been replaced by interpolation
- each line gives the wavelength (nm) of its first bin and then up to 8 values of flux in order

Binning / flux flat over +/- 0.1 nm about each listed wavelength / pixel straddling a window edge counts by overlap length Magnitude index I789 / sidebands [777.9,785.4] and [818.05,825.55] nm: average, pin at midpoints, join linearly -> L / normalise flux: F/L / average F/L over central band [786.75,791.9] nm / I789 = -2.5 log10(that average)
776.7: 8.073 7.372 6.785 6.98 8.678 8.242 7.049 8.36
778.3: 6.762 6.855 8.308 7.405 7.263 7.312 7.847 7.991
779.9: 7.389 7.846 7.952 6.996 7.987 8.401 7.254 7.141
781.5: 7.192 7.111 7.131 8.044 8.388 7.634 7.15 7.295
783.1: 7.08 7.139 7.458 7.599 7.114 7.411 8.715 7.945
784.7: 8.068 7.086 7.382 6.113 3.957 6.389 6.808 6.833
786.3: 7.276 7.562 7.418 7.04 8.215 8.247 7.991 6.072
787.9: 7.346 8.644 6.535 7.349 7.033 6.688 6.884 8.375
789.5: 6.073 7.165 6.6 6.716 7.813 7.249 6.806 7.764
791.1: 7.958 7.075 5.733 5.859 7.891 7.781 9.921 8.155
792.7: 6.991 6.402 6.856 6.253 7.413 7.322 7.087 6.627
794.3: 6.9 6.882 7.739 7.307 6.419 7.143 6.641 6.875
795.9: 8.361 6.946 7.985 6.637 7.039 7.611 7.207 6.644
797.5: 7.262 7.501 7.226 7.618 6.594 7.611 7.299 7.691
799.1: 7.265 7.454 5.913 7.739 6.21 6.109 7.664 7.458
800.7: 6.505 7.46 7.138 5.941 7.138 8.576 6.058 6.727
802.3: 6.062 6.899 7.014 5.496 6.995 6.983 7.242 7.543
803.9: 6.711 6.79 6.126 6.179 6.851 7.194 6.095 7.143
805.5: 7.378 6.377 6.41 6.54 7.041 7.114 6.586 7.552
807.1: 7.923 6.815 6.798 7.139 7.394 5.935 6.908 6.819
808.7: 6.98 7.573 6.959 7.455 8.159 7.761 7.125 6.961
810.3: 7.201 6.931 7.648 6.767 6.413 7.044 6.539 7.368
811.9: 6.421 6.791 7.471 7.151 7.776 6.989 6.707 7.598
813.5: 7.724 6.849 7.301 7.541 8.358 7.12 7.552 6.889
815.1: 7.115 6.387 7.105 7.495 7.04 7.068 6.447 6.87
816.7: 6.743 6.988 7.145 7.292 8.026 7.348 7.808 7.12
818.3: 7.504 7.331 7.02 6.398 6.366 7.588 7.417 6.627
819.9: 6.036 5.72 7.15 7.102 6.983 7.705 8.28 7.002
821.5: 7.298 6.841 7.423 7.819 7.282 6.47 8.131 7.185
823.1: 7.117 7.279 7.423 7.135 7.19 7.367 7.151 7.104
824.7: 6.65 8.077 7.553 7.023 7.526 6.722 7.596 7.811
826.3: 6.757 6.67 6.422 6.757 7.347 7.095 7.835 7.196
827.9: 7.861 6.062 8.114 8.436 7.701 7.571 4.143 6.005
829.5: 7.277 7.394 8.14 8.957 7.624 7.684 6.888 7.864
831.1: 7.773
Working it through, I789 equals 0.04 mag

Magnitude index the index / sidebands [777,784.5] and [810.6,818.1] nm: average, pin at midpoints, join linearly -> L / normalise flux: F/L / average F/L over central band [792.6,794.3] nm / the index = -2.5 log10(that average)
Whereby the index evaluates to 0.08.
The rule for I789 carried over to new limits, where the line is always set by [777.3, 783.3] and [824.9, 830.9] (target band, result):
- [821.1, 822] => 0.007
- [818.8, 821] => 0.076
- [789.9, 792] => 0.066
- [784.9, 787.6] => 0.077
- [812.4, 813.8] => 0.016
